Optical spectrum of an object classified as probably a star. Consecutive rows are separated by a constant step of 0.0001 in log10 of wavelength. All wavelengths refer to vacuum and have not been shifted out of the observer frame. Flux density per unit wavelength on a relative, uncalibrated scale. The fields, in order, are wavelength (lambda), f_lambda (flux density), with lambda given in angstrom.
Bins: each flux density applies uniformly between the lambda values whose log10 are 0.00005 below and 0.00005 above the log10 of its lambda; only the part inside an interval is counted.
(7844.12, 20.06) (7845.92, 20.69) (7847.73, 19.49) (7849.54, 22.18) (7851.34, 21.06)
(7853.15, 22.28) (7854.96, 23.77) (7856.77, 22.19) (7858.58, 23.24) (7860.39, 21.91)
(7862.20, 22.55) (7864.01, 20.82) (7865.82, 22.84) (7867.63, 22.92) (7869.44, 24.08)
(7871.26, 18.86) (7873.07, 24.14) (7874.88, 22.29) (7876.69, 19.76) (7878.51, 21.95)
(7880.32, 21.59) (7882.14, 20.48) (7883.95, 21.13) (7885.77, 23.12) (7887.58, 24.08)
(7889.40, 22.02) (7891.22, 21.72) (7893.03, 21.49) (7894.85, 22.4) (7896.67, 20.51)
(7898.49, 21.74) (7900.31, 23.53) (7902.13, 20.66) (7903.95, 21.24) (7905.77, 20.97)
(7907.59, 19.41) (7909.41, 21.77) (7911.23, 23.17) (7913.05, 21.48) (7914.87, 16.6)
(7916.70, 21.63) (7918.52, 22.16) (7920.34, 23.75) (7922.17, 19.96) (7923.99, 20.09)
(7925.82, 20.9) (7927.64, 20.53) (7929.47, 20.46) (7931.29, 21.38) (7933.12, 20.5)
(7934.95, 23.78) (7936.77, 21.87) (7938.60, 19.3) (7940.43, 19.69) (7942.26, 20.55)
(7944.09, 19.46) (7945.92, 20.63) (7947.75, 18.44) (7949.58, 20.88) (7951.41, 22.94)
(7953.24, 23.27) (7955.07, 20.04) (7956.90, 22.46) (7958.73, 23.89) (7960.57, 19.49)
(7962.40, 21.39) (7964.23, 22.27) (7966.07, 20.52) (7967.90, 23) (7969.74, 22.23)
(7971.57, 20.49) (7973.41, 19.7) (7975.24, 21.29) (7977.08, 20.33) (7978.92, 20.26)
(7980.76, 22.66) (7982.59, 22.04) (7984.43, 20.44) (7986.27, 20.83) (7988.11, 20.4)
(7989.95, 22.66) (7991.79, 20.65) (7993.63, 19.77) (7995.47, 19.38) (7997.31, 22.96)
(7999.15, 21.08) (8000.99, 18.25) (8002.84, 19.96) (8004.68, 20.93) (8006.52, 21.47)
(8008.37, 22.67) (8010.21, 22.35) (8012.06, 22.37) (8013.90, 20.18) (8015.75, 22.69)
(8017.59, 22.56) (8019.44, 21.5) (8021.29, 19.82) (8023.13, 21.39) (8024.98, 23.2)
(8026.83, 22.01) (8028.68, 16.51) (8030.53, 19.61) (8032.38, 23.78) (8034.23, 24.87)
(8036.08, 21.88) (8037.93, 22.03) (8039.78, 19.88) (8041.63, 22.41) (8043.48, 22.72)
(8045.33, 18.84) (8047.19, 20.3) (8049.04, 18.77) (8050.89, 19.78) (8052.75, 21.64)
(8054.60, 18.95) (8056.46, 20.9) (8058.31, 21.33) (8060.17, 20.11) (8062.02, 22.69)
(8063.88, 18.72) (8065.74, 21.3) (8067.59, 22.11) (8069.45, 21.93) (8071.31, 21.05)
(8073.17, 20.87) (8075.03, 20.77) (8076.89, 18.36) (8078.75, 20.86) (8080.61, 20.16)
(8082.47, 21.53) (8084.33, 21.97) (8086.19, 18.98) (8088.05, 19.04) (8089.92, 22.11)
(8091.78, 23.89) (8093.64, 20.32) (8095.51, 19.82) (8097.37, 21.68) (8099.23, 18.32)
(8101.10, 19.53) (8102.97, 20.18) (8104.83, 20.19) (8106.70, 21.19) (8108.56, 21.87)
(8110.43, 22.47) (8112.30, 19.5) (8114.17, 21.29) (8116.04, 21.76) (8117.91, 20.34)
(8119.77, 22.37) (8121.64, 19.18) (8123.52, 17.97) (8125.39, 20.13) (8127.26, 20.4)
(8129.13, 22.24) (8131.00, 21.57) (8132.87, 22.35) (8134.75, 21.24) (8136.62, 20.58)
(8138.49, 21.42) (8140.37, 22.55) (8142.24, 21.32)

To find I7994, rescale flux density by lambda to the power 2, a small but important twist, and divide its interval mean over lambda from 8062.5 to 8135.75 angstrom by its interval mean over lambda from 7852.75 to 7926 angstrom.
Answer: 1.01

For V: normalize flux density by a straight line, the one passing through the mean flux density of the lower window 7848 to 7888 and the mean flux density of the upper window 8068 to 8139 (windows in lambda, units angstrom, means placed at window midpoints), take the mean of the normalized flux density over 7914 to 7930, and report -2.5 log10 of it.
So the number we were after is 0.06 mag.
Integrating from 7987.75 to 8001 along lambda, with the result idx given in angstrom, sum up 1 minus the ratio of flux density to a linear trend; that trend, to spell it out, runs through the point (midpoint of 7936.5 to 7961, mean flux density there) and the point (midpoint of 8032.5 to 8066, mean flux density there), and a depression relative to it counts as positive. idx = 0.1 angstrom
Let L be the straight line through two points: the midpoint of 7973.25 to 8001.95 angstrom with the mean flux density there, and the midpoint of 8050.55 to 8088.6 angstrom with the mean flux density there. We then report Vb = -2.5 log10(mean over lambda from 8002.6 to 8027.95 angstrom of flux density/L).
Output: -0.05 mag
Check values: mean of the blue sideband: 20.8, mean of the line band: 21.7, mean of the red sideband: 20.7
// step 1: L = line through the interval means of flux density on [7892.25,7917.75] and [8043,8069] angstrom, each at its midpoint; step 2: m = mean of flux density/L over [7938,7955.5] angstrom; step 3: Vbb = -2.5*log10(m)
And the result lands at 0.02 mag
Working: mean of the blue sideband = 21.2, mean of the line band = 20.6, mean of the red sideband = 20.6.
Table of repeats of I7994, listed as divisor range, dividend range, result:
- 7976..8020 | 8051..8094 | 1.00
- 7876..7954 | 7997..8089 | 1.02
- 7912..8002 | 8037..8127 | 1.02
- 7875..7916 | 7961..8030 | 1.01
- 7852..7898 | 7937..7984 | 0.98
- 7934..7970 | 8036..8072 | 1.00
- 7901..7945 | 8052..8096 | 1.03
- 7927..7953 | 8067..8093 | 1.04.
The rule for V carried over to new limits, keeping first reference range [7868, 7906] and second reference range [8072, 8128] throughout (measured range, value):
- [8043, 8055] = 0.04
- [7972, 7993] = 0.01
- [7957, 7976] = -0.01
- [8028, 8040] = -0.02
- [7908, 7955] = 0.03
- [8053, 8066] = 0.01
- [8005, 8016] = -0.04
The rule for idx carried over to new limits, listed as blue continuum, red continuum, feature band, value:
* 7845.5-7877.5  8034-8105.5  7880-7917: 0.5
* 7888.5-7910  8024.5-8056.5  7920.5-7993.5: 0.6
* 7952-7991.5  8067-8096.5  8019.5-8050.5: 0.0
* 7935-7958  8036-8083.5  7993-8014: -0.2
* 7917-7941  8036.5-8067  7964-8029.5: -0.7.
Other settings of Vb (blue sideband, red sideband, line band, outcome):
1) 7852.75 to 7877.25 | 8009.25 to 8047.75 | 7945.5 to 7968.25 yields 0.019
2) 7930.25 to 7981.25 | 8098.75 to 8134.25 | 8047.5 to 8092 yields 0.008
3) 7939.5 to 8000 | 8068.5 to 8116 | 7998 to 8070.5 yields -0.011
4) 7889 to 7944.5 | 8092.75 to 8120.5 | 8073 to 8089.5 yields 0.024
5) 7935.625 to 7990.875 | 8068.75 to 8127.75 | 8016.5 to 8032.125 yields -0.004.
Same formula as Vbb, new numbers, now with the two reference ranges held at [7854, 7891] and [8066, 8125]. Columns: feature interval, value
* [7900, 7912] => 0.03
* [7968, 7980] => 0.03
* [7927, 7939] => 0.03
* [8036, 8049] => 0.01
